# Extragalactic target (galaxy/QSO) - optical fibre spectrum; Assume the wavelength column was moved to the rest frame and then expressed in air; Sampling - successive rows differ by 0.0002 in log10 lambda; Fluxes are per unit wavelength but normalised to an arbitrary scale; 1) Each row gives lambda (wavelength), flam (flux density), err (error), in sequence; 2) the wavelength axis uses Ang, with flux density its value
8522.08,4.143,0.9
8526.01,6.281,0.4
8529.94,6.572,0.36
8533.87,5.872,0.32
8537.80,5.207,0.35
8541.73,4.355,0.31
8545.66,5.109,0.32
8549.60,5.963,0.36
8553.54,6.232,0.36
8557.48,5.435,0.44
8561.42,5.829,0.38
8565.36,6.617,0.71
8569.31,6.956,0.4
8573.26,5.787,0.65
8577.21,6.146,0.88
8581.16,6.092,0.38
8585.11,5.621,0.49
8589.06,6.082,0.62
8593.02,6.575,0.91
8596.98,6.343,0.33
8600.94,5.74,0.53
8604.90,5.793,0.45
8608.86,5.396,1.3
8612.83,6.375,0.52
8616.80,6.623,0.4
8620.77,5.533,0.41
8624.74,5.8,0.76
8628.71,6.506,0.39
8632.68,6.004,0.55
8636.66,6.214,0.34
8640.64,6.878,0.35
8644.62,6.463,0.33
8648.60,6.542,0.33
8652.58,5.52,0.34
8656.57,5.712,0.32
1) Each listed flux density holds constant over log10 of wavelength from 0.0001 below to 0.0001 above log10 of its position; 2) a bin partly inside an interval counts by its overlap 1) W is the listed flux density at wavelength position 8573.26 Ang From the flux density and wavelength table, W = 5.787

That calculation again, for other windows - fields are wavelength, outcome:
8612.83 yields 6.375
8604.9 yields 5.793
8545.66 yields 5.109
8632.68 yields 6.004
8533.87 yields 5.872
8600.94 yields 5.74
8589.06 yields 6.082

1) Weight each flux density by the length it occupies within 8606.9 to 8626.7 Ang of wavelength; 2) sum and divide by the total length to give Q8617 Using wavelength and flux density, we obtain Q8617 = 5.94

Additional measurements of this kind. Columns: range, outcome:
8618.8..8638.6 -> 6.01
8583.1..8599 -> 6.15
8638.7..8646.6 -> 6.67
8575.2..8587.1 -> 5.96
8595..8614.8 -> 5.93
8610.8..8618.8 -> 6.48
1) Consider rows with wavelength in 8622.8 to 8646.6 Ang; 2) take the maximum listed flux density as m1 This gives 6.878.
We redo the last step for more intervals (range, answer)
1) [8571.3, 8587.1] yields 6.146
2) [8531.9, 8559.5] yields 6.232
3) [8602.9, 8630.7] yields 6.623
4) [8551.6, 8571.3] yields 6.956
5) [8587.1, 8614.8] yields 6.575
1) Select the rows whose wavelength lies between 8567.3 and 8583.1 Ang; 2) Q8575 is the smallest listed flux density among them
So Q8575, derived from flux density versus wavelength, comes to 5.787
